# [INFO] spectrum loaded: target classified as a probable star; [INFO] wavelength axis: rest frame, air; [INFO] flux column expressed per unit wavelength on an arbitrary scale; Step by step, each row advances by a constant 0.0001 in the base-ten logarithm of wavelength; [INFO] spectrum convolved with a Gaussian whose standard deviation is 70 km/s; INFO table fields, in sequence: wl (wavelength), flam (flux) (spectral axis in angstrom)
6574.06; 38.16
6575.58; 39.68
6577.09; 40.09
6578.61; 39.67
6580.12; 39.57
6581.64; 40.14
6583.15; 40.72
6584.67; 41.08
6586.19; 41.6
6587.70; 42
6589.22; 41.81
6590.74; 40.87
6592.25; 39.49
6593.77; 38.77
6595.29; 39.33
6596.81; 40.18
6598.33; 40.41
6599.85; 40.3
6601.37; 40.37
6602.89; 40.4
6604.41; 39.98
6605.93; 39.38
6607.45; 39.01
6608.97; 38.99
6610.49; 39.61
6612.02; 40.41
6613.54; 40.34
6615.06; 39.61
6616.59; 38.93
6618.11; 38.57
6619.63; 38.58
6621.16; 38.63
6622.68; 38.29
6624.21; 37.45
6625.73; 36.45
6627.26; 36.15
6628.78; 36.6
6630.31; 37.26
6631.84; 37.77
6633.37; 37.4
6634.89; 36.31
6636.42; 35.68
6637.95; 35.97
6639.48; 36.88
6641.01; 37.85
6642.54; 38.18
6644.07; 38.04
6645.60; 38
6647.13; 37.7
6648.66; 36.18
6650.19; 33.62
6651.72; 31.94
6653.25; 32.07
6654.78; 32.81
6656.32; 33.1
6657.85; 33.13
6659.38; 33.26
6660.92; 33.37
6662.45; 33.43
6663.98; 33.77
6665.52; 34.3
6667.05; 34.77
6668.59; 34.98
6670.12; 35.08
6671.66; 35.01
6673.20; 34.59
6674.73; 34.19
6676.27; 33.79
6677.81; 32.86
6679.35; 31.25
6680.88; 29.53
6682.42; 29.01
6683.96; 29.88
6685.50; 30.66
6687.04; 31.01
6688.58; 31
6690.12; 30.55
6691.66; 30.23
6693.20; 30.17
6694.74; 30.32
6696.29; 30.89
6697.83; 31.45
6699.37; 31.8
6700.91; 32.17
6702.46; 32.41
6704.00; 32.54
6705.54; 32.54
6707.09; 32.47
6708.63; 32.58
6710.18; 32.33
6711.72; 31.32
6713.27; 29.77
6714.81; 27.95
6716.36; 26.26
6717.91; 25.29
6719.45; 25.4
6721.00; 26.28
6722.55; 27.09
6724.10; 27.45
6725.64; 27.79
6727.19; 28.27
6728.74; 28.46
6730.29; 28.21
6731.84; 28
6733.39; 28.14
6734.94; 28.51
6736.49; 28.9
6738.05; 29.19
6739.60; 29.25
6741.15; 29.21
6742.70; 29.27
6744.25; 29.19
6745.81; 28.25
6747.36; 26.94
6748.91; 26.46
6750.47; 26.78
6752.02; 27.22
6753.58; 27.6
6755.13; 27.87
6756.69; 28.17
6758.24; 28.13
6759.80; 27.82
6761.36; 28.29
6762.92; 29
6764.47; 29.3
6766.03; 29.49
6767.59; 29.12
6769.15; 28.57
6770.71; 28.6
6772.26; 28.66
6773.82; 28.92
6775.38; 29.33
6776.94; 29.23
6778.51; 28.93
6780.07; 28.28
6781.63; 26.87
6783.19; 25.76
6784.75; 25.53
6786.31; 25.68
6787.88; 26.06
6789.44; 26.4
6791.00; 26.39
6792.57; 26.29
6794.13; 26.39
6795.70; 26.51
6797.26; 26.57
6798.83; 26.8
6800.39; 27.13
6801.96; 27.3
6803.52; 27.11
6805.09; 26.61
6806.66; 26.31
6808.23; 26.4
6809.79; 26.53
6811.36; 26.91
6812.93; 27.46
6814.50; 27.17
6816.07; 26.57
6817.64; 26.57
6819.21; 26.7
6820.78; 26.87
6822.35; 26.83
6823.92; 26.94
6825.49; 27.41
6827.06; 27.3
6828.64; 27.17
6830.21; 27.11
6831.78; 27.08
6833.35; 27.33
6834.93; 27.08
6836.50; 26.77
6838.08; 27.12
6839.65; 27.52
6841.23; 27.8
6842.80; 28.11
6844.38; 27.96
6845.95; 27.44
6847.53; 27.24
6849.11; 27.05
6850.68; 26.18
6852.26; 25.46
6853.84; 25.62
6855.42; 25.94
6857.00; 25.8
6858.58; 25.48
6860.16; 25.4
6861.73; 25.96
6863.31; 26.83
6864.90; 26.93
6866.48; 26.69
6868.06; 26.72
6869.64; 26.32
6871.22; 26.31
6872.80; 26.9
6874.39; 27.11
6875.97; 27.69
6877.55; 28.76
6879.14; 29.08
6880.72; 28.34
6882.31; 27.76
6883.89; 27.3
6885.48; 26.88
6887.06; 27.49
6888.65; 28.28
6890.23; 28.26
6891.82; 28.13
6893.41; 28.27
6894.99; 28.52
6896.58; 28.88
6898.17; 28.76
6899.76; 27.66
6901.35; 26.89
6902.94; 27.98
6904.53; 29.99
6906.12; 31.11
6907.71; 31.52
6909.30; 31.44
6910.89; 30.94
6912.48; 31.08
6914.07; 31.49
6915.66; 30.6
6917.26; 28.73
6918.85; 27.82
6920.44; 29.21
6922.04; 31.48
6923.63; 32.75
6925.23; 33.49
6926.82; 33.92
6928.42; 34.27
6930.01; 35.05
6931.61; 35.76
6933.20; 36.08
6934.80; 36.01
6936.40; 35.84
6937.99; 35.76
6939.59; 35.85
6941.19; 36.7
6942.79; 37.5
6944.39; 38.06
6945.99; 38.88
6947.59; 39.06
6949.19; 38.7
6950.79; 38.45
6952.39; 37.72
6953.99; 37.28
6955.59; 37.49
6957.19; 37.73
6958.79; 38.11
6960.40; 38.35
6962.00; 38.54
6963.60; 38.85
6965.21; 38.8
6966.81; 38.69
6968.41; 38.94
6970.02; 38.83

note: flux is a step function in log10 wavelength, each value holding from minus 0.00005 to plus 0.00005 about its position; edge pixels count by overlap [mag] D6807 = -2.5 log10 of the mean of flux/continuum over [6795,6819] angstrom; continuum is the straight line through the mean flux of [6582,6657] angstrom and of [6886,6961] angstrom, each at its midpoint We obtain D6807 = 0.29 mag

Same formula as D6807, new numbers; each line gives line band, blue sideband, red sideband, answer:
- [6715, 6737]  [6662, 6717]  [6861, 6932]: 0.15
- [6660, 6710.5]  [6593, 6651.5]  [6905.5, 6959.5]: 0.16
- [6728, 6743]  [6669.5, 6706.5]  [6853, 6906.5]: 0.07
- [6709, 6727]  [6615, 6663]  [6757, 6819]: 0.13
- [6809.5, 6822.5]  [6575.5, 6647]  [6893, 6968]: 0.31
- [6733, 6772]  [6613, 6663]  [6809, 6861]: 0.09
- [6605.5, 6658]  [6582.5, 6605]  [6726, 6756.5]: 0.01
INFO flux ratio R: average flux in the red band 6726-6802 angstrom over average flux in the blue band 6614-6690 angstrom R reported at 0.80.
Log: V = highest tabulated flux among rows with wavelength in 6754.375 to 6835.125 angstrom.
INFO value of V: 29.49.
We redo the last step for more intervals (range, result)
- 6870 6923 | 31.52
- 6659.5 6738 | 35.08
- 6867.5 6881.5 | 29.08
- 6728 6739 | 29.19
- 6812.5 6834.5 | 27.46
